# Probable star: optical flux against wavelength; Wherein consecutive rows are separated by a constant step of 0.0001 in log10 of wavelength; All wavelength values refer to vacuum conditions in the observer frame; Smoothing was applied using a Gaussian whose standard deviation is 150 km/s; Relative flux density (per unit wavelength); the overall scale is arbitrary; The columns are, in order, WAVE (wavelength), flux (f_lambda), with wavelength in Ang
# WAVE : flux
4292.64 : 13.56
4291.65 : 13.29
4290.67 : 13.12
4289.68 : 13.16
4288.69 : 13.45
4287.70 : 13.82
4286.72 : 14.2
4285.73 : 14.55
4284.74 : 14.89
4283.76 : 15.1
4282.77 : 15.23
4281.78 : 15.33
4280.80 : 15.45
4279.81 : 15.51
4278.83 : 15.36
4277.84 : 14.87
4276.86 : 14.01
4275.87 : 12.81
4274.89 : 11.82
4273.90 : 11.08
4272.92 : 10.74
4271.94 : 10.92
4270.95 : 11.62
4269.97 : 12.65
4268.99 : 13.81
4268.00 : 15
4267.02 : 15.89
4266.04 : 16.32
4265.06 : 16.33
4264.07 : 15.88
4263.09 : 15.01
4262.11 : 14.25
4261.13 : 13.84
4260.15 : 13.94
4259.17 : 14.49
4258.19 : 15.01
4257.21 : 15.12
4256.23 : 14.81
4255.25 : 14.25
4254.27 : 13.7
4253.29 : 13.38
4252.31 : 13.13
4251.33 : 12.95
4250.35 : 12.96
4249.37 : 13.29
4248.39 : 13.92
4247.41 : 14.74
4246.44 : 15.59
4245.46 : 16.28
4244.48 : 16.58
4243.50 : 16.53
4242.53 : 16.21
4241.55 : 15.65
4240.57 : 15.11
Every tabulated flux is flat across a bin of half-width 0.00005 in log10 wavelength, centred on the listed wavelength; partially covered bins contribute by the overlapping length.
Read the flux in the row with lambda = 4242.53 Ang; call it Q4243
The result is 16.21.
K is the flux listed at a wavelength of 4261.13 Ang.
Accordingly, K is 13.84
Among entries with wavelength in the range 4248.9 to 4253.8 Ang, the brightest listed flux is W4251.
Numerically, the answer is 13.38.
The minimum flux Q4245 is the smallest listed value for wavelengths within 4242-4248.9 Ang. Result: 13.92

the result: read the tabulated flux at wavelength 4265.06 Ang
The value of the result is 16.33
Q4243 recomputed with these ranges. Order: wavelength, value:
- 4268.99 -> 13.81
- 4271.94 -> 10.92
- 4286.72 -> 14.2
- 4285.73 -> 14.55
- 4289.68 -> 13.16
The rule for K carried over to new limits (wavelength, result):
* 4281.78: 15.33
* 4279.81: 15.51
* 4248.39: 13.92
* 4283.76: 15.1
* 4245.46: 16.28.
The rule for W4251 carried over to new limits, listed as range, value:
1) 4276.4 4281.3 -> 15.51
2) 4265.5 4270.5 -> 16.32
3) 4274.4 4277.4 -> 14.01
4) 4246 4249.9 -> 15.59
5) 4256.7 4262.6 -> 15.12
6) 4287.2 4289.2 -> 13.82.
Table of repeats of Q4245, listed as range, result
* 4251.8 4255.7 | 13.13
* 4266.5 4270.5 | 12.65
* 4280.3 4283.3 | 15.23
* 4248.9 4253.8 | 12.95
